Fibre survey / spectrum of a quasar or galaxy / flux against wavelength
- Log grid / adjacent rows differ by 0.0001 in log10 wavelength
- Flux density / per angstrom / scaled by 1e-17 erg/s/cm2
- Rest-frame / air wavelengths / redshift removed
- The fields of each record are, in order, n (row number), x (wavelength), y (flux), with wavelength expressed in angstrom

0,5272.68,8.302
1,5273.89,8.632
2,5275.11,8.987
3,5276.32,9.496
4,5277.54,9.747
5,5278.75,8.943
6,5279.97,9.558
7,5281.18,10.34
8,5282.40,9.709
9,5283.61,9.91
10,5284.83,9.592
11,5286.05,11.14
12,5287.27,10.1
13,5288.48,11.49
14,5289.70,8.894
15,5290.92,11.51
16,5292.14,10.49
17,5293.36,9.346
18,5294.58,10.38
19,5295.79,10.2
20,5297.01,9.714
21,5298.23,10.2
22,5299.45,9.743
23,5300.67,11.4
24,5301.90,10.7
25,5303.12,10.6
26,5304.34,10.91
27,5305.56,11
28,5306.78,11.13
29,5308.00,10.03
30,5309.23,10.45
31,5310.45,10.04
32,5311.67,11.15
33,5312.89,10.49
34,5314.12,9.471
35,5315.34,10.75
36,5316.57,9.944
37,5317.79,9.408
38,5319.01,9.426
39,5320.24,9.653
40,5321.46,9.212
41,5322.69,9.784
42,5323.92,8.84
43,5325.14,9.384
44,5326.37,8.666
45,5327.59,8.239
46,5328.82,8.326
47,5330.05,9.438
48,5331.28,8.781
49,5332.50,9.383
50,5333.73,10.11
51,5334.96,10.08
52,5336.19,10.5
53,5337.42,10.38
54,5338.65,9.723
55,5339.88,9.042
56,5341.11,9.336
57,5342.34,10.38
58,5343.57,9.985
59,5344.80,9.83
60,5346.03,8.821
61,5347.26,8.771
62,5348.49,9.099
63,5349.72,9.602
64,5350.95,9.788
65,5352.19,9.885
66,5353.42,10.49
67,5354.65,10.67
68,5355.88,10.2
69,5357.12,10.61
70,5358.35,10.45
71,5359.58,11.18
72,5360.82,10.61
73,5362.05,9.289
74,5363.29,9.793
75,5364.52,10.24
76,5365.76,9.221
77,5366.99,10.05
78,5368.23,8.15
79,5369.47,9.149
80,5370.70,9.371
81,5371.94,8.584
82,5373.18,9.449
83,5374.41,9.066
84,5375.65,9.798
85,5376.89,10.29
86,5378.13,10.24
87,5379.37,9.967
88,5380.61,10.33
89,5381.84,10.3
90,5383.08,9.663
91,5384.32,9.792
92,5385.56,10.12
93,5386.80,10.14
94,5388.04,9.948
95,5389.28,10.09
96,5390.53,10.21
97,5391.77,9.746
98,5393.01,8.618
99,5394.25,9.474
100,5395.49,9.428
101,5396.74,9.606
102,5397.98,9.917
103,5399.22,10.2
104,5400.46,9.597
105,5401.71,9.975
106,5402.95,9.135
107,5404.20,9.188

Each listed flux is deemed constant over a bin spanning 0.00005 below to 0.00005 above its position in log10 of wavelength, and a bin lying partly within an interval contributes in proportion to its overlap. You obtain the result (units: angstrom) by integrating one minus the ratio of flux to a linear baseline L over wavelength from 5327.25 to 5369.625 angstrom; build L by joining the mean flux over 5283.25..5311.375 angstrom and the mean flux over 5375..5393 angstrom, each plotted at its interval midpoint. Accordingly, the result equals 1.8 angstrom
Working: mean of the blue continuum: 10.4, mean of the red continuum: 9.99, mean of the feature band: 9.72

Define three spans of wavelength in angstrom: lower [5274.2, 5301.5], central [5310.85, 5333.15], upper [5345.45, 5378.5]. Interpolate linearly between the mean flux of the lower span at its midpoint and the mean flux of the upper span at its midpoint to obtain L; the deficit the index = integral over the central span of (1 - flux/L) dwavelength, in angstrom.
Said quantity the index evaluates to 1.0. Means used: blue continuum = 10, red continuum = 9.73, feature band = 9.47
